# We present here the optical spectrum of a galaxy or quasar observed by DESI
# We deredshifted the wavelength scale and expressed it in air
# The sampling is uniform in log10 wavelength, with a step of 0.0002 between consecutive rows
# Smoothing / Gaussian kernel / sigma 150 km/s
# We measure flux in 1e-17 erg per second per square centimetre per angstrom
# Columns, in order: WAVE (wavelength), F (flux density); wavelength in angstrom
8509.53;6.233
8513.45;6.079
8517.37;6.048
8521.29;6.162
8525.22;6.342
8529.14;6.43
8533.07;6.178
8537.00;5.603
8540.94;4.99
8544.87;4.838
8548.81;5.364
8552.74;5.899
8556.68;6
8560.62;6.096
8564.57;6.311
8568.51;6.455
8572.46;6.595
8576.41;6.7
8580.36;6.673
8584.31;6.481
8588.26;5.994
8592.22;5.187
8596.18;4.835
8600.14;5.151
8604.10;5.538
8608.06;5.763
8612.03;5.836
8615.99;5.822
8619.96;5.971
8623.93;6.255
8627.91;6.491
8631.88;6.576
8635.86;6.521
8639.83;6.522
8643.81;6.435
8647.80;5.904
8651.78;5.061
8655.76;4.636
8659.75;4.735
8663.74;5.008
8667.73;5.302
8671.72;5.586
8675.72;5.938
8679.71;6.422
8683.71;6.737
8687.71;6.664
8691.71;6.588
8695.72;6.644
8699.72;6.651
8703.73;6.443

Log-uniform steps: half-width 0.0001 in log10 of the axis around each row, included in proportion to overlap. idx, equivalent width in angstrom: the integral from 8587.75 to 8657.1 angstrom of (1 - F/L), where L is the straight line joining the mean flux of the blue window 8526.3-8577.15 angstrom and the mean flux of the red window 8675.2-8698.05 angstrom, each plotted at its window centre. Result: 4.9 angstrom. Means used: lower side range 5.95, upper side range 6.54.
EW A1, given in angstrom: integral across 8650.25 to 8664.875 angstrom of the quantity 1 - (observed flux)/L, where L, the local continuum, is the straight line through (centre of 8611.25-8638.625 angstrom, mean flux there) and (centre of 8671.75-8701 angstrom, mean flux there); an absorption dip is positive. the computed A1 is 3.5 angstrom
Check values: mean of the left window 6.24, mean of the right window 6.45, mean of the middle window 4.85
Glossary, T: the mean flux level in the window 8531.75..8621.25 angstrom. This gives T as 5.83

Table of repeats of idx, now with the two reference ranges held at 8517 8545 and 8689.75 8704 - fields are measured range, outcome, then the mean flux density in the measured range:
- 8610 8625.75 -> 0.7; 5.97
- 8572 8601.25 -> 0.8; 5.94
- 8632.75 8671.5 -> 4.8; 5.6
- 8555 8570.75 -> -0.6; 6.22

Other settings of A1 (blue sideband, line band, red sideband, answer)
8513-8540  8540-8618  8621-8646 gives 5.2 angstrom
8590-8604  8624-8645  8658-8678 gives -5.0 angstrom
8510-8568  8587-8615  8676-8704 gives 3.2 angstrom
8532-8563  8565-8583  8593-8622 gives -3.2 angstrom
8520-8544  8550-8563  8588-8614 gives -0.5 angstrom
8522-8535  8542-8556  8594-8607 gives 1.4 angstrom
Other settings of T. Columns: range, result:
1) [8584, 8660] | 5.79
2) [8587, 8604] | 5.29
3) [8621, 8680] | 5.81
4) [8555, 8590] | 6.37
